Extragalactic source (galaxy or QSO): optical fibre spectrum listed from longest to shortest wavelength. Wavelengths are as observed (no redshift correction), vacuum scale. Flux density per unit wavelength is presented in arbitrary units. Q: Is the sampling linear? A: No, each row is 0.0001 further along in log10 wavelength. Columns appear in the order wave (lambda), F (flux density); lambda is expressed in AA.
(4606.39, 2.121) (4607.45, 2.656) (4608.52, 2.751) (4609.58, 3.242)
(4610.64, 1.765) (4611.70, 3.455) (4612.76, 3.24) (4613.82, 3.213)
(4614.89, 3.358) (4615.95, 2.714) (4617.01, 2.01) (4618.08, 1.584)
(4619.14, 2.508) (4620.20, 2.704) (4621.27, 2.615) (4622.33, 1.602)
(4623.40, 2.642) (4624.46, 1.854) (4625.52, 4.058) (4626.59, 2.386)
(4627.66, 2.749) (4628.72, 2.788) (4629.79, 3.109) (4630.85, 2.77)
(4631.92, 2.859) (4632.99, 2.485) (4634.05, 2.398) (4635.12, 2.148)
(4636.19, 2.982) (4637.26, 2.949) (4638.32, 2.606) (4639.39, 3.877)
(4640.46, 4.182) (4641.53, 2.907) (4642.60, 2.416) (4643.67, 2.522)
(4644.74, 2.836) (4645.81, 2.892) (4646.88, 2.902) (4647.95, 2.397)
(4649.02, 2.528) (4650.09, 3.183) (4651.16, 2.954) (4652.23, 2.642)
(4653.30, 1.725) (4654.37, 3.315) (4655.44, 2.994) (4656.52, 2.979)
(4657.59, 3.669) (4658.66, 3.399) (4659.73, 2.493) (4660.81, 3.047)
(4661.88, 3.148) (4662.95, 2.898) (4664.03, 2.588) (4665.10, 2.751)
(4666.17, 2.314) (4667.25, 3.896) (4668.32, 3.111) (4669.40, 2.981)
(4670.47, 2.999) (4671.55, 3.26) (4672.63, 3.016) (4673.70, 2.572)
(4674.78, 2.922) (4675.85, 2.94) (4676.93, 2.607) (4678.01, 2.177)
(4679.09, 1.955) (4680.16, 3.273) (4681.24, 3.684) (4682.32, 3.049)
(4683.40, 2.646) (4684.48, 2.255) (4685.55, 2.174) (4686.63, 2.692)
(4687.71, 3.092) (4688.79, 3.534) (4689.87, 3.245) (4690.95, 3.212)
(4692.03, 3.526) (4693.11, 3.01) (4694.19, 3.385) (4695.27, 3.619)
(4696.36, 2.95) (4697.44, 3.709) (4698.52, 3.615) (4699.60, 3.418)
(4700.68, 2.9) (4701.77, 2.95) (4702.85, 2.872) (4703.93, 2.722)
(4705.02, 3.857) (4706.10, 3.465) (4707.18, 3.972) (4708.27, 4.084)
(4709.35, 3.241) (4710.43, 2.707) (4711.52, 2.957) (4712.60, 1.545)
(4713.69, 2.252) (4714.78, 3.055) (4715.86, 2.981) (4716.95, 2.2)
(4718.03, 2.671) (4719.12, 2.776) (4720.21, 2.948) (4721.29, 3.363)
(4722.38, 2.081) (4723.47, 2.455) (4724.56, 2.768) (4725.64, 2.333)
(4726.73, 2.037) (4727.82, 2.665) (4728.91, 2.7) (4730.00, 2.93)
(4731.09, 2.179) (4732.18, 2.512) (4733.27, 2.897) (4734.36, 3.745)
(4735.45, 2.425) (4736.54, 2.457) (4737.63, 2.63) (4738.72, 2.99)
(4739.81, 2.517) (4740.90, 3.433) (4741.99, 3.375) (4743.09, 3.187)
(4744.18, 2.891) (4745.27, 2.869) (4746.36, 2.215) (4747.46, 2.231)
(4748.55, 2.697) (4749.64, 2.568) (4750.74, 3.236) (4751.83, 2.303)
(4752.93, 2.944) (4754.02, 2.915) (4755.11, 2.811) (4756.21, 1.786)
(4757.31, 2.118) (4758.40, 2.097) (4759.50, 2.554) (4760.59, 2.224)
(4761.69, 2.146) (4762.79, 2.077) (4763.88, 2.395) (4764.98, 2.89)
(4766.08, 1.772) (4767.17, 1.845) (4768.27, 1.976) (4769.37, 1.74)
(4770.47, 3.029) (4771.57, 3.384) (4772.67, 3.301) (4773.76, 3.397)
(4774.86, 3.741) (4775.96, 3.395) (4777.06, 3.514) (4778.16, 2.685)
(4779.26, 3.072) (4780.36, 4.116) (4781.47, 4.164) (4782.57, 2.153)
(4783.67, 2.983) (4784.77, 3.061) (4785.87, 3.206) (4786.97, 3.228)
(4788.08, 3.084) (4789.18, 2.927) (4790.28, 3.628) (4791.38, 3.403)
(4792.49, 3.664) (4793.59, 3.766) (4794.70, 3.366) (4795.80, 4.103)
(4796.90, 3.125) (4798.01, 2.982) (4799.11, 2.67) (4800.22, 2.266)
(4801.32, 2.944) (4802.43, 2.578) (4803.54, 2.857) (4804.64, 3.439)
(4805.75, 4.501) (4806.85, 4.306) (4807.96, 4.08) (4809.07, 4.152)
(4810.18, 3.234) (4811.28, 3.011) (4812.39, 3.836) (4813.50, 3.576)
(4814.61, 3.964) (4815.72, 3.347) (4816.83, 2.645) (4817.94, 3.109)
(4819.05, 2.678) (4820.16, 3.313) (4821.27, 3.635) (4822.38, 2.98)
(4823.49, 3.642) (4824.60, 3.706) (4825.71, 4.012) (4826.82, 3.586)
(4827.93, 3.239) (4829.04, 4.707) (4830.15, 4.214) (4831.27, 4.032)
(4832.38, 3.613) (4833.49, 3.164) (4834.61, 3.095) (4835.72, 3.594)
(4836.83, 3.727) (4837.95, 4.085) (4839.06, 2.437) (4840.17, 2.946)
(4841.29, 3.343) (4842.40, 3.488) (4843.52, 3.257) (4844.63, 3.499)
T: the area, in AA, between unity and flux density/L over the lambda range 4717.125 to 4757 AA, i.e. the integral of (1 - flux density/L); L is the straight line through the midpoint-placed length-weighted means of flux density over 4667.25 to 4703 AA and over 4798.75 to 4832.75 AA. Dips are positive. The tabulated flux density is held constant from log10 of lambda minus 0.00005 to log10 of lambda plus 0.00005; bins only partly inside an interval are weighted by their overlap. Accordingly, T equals 6.3 AA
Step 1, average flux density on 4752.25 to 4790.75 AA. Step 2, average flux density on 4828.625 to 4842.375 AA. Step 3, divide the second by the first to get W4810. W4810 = 1.27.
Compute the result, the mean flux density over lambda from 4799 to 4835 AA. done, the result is 3.47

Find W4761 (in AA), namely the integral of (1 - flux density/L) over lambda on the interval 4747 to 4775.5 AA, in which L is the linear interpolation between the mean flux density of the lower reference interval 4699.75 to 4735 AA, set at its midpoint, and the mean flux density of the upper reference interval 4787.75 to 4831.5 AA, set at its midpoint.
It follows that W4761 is 5.3 AA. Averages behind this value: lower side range 2.84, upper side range 3.46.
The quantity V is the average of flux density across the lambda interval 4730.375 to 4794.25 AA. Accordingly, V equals 2.84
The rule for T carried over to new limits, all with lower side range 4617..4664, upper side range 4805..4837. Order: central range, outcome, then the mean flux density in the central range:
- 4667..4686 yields 0.6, 2.85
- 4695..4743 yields 3.4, 2.91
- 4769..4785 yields 1.0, 3.2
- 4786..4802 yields 1.2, 3.22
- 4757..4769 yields 4.1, 2.19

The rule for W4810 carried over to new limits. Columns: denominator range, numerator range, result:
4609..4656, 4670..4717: 1.10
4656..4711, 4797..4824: 1.08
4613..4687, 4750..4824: 1.09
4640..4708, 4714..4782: 0.91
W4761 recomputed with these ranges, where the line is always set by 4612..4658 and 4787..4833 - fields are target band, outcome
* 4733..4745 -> 0.8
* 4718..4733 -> 2.5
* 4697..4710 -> -1.5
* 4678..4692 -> 0.4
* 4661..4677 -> -0.2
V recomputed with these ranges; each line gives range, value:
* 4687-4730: 2.99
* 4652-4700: 2.99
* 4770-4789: 3.26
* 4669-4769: 2.79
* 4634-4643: 2.98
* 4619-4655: 2.75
